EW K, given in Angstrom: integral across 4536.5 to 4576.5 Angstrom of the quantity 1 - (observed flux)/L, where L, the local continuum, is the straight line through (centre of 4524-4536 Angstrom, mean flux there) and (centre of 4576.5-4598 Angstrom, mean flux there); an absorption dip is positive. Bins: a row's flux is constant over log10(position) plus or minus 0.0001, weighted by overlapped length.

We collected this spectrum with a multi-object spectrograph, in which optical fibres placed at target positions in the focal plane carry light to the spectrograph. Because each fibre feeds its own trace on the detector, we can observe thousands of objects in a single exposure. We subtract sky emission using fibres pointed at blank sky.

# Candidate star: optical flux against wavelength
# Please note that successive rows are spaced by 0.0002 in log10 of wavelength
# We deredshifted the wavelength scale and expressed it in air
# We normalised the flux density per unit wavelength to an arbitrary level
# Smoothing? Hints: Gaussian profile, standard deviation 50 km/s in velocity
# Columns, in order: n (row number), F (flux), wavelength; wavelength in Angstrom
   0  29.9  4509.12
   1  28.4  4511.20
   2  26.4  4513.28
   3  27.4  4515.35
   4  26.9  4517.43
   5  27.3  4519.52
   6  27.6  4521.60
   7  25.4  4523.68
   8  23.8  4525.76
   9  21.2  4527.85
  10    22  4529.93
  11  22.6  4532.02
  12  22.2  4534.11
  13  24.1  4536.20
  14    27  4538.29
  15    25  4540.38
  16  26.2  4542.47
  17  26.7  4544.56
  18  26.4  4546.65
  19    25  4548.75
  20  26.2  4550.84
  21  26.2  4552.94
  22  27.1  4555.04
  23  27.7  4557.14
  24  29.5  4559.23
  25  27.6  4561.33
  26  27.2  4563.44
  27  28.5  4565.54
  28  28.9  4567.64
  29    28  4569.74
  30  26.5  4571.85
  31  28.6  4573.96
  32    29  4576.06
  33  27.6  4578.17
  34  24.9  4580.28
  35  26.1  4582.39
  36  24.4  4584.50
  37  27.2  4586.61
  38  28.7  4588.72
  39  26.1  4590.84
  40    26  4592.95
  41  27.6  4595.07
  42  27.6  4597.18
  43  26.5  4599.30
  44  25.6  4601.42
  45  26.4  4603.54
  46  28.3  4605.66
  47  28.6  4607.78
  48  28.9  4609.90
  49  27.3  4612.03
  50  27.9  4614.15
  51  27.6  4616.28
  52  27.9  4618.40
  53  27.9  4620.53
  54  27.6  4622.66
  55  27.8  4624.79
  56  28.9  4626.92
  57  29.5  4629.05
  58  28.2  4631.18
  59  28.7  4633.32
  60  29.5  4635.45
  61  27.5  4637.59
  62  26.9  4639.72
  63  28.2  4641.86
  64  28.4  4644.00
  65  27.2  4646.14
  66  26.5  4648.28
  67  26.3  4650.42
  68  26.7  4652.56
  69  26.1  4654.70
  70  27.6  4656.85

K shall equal -4.3 Angstrom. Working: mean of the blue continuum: 22.7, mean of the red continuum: 26.7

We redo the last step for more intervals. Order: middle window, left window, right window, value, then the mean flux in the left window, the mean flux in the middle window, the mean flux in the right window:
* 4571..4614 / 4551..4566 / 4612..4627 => 0.9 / 27.6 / 27.1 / 27.8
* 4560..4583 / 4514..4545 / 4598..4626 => -1.1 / 25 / 27.6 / 27.6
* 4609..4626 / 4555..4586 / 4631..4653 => -0.2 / 27.4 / 27.9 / 27.6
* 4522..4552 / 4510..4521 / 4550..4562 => 3.0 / 27.3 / 24.6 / 27.4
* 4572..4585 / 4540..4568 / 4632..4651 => 0.2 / 27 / 26.8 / 27.7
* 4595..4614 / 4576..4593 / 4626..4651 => -0.2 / 26.6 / 27.4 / 28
